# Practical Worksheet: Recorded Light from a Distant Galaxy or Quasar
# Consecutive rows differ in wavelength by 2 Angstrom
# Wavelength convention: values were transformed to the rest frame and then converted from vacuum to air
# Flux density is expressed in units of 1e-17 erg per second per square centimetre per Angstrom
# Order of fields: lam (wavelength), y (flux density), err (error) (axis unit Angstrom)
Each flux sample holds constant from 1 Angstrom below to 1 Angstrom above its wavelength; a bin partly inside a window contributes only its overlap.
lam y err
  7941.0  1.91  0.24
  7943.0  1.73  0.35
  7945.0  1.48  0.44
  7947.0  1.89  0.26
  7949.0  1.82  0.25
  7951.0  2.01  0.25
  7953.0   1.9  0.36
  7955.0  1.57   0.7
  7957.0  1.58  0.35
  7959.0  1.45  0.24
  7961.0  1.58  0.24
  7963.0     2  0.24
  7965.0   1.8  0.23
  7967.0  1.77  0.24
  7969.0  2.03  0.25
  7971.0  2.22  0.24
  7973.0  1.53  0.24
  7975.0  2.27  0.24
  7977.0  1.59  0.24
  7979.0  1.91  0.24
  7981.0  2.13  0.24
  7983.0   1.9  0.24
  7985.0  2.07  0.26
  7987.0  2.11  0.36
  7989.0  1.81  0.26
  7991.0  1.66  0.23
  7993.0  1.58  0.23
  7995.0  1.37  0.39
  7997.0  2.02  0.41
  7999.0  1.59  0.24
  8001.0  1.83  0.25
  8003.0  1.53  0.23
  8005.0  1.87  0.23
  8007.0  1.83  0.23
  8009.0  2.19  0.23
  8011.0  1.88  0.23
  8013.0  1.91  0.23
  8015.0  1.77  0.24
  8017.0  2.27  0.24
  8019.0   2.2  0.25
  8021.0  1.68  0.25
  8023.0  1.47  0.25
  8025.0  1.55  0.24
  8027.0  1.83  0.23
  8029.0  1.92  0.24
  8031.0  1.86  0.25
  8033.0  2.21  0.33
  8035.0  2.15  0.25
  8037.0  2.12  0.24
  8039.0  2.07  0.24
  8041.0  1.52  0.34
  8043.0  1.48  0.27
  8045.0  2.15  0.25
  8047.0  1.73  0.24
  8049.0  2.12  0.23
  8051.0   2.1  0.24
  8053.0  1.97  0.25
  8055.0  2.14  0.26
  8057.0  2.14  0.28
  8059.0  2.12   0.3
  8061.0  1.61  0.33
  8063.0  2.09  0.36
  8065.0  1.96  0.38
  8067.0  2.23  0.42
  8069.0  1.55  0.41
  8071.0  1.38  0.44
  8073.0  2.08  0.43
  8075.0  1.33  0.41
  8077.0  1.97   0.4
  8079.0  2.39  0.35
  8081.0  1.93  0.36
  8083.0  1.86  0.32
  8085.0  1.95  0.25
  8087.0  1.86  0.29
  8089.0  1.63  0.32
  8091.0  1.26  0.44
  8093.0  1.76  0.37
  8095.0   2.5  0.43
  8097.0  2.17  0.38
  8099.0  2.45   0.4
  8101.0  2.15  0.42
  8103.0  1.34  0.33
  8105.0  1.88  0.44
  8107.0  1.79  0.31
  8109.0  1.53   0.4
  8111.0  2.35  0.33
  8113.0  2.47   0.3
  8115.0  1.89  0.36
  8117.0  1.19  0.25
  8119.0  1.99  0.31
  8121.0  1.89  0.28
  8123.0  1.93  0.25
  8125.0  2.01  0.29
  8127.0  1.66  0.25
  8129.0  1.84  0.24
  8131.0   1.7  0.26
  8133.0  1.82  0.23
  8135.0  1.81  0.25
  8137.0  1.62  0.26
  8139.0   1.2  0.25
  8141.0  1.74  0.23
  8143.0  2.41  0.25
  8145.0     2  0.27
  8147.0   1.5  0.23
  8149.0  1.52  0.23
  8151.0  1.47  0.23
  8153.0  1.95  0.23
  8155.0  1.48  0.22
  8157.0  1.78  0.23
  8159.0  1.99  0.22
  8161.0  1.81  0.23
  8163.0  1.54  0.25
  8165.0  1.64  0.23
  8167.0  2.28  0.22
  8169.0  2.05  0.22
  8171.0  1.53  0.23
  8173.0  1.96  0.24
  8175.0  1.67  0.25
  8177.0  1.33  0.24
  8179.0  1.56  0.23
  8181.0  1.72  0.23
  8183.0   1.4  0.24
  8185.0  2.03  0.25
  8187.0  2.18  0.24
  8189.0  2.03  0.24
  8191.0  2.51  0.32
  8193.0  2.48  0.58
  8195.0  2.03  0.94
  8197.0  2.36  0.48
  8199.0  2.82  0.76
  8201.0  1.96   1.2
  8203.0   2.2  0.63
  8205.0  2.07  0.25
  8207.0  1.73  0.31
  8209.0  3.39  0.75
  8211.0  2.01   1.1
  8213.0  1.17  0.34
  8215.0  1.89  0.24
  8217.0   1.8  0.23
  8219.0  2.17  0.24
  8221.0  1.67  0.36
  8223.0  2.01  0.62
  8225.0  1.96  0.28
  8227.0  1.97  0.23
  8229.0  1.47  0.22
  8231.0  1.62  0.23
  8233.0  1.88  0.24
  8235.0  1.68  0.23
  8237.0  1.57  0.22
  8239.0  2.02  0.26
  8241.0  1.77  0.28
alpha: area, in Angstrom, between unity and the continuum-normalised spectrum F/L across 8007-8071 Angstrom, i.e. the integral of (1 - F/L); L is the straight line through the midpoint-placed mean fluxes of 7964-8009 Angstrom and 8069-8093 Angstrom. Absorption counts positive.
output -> -4.22 Angstrom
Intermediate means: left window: 1.85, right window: 1.77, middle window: 1.92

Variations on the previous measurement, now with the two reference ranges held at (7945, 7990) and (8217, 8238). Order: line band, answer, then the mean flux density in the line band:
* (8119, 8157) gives 1.2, 1.76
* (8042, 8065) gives -1.7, 1.97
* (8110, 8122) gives -0.9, 1.96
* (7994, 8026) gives 0.6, 1.81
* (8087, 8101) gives -1.1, 1.97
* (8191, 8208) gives -3.9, 2.22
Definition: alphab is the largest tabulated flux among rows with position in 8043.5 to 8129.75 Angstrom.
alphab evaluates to 2.5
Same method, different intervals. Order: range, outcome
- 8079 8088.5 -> 2.39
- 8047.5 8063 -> 2.14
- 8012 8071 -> 2.27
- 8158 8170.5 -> 2.28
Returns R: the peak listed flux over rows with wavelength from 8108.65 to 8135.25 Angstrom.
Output 2.47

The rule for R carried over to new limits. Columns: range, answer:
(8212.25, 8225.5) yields 2.17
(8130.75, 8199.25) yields 2.82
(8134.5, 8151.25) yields 2.41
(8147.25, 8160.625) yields 1.99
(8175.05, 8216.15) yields 3.39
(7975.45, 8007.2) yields 2.13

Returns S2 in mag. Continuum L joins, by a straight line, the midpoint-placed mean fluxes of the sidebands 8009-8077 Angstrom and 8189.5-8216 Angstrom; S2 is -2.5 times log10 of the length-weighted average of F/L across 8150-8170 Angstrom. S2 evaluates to 0.178 mag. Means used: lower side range 1.9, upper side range 2.2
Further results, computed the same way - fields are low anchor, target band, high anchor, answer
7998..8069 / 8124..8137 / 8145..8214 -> 0.072 mag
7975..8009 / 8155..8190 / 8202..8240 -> 0.063 mag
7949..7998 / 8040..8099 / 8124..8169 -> -0.065 mag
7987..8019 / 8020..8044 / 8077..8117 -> 0.024 mag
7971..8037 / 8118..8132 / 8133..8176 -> -0.046 mag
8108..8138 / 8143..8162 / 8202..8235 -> 0.068 mag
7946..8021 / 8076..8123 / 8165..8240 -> -0.013 mag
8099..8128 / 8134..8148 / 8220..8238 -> 0.059 mag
